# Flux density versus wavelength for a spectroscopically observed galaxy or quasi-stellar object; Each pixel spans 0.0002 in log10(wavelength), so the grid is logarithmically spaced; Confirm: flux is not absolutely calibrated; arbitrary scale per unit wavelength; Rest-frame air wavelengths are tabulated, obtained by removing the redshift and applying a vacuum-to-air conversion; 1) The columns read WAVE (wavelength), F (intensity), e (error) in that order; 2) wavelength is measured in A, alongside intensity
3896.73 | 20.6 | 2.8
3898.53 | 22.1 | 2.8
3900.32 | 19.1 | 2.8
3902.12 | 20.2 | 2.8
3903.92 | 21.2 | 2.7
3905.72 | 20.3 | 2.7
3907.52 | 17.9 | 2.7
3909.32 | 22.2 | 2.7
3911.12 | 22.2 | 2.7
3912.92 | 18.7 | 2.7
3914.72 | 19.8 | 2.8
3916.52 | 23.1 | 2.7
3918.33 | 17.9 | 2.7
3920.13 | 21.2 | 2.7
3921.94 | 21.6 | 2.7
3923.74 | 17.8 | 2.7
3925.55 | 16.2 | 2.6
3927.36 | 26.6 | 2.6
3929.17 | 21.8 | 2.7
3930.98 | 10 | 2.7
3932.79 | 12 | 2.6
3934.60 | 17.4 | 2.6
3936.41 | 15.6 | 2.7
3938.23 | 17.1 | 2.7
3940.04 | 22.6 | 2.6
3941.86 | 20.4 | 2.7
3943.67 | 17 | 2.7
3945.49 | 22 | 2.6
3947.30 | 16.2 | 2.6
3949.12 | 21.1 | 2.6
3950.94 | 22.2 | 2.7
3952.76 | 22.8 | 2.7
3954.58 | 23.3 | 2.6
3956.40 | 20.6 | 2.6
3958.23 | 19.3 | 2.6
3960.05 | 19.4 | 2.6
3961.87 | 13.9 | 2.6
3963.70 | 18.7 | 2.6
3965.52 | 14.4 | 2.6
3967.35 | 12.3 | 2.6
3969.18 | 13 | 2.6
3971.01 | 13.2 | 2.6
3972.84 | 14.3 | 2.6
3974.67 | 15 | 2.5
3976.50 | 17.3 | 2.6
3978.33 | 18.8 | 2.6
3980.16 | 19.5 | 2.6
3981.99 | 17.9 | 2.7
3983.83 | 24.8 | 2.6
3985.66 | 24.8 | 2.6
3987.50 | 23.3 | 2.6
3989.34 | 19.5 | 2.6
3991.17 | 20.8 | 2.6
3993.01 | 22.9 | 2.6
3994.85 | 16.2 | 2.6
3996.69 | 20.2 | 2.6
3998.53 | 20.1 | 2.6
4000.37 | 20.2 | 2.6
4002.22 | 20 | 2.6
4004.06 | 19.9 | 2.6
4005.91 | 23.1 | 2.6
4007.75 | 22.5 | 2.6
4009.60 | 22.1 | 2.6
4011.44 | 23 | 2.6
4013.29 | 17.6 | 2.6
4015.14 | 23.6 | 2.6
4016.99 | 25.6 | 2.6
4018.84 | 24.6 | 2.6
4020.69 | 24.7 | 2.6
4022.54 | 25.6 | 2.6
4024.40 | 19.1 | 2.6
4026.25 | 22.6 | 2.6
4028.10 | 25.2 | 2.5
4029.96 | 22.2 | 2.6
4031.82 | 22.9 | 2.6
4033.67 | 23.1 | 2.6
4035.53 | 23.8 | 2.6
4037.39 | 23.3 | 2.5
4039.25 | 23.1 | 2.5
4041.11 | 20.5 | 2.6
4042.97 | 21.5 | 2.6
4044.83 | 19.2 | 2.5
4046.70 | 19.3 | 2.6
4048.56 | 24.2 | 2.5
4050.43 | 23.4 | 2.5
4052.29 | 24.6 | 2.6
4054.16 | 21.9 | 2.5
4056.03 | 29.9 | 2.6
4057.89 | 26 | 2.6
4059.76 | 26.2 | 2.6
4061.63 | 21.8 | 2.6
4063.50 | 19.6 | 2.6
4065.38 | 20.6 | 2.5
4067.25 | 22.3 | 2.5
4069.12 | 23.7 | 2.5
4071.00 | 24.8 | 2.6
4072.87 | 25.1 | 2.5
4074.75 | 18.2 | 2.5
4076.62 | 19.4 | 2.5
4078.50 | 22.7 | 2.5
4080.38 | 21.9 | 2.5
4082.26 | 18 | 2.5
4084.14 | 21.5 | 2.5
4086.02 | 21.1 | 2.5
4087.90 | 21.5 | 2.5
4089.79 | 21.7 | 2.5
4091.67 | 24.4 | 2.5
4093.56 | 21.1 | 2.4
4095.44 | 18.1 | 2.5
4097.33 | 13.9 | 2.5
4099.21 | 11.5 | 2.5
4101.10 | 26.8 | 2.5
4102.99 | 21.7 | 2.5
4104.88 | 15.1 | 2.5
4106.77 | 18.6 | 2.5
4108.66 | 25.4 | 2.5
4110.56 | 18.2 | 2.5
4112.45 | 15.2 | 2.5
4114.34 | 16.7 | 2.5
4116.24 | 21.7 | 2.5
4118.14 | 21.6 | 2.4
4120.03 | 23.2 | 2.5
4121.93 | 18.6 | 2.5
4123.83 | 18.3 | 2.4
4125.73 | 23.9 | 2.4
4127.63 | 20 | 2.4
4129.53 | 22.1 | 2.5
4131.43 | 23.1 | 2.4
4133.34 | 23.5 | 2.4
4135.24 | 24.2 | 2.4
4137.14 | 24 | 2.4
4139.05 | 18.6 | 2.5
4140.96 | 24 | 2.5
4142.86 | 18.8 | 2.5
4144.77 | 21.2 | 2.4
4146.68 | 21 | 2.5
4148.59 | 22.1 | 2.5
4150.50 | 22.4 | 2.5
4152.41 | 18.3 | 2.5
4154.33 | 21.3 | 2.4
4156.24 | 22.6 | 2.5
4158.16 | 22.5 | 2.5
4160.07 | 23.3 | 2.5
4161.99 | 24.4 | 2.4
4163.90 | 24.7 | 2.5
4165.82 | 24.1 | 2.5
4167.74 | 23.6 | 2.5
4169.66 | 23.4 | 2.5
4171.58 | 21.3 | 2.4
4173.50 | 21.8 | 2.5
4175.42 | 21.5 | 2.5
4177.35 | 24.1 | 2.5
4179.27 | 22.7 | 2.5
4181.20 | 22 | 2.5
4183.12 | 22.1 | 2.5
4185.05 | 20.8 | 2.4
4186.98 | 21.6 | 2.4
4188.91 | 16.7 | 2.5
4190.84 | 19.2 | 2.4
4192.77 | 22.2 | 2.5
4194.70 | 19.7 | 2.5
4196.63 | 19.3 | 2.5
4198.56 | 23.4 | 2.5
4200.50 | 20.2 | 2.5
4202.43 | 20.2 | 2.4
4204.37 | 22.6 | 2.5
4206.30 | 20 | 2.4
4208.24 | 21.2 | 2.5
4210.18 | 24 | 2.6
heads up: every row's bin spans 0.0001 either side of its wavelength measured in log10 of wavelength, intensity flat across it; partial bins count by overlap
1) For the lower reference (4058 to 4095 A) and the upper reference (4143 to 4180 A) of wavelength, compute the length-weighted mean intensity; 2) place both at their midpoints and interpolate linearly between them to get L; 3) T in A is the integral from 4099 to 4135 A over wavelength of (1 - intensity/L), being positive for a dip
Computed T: 2.6 A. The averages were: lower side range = 21.9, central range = 20.5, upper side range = 22.4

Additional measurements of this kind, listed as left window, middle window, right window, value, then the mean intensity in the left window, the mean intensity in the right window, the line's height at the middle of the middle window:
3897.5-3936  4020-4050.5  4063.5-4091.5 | -2.16 A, 19.4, 21.6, 21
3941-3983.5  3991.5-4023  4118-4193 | -4.77 A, 18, 21.9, 18.9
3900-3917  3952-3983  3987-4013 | 5.16 A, 20.5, 20.9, 20.7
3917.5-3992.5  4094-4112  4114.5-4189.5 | 1.98 A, 18.7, 21.9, 21.1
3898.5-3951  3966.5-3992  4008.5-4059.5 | 3.70 A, 19.4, 23.1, 21.2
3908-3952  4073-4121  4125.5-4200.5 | 2.48 A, 19.3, 21.9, 21.2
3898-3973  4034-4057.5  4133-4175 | -2.74 A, 18.8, 22.3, 20.6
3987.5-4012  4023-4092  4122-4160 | -4.09 A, 20.9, 21.6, 21.2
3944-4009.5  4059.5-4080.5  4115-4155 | -1.54 A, 19.3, 21.5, 20.6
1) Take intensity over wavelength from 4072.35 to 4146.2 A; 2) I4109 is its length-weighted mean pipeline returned 20.6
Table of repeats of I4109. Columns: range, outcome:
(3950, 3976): 17.3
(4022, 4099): 22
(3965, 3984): 16.1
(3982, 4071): 22.4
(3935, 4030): 20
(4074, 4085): 20.3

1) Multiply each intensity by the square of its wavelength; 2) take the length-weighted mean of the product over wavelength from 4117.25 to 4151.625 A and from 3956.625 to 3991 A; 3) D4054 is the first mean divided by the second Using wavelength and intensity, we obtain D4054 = 1.3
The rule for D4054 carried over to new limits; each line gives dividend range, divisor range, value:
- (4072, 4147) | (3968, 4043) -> 1.03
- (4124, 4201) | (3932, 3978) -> 1.37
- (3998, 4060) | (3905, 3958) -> 1.22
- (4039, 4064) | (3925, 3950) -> 1.33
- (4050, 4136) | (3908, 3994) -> 1.21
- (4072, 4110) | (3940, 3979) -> 1.21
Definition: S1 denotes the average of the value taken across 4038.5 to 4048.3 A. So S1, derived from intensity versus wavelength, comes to 20.9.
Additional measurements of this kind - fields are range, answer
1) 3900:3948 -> 19.2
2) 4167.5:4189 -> 21.9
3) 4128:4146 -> 22.1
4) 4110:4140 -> 20.8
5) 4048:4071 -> 23.7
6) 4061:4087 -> 21.5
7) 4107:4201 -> 21.5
